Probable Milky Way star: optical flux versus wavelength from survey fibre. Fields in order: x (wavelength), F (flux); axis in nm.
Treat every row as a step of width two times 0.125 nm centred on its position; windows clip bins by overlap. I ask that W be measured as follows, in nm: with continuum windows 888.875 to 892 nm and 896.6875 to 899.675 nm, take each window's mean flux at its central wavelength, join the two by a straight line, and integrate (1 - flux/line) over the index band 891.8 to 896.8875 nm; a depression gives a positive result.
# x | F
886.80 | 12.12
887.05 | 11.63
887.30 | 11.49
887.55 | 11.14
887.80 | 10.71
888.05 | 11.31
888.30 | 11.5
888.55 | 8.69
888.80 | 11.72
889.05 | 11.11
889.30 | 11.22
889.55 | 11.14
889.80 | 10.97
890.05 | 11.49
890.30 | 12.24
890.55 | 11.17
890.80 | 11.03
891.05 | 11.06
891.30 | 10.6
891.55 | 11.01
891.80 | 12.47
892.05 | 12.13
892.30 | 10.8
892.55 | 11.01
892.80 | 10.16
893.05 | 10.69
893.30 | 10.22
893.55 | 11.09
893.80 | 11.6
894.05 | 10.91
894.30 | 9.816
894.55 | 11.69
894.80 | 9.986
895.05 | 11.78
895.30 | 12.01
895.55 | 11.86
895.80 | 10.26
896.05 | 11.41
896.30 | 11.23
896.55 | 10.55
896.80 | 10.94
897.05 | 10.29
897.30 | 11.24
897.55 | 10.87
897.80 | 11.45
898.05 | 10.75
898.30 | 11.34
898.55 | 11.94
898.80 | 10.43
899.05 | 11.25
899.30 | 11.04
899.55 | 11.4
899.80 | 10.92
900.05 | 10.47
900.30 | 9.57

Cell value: 0.07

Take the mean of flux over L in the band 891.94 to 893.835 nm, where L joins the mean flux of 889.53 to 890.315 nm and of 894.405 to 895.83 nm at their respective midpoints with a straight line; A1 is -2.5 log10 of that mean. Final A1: 0.04 mag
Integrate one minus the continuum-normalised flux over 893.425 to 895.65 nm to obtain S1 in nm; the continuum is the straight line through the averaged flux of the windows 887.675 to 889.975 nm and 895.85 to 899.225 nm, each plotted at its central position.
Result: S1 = -0.04 nm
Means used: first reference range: 10.9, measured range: 11.2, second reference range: 11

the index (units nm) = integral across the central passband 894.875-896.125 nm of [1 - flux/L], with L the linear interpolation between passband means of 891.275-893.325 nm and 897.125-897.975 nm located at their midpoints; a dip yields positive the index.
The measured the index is -0.04 nm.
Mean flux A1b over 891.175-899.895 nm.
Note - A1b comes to 11.1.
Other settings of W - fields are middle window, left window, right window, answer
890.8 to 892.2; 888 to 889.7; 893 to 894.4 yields -0.07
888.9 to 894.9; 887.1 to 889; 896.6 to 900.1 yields -0.05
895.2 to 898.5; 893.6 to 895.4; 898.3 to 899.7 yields 0.02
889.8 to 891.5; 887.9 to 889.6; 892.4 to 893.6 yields -0.07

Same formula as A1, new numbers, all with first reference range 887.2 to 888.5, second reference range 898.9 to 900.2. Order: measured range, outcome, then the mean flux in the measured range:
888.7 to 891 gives -0.026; 11.3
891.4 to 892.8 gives -0.030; 11.3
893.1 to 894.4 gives 0.028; 10.7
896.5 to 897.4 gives 0.024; 10.8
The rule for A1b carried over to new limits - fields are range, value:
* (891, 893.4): 11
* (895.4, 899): 11.1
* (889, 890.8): 11.3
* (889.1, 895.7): 11.2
